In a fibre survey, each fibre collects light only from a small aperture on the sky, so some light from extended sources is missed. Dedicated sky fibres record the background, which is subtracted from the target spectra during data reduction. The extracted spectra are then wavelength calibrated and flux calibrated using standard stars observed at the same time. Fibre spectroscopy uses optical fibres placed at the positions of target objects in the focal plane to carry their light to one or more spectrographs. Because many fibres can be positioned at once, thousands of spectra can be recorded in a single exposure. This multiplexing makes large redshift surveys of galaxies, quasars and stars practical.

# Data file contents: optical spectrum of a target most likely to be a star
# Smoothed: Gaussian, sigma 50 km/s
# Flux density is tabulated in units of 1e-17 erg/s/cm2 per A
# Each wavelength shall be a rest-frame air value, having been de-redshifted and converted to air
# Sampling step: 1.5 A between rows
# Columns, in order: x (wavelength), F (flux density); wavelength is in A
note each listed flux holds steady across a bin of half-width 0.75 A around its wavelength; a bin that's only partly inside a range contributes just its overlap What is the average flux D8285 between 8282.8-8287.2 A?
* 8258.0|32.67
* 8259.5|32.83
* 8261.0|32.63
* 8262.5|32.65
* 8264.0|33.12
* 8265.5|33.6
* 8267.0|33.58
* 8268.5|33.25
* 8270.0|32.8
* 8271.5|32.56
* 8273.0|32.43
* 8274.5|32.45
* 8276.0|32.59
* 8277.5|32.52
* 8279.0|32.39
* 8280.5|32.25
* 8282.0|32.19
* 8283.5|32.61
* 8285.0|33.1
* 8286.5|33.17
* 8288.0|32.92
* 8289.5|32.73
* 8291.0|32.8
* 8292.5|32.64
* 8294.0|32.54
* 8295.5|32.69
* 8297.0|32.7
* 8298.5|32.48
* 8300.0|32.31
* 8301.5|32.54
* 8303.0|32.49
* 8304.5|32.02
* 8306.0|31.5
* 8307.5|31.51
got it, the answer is 33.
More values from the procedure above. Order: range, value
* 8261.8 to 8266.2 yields 33.1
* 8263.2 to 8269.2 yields 33.4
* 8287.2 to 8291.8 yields 32.8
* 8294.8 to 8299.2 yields 32.6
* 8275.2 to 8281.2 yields 32.4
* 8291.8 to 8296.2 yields 32.6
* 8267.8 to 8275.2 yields 32.7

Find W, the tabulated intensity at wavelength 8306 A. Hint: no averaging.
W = 31.5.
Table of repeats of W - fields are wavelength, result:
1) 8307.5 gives 31.51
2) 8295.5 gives 32.69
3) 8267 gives 33.58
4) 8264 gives 33.12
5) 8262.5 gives 32.65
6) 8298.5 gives 32.48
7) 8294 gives 32.54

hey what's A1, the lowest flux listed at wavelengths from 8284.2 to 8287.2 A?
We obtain 33.1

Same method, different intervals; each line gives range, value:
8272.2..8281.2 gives 32.25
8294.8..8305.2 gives 32.02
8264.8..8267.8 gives 33.58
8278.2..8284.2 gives 32.19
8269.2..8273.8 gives 32.43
